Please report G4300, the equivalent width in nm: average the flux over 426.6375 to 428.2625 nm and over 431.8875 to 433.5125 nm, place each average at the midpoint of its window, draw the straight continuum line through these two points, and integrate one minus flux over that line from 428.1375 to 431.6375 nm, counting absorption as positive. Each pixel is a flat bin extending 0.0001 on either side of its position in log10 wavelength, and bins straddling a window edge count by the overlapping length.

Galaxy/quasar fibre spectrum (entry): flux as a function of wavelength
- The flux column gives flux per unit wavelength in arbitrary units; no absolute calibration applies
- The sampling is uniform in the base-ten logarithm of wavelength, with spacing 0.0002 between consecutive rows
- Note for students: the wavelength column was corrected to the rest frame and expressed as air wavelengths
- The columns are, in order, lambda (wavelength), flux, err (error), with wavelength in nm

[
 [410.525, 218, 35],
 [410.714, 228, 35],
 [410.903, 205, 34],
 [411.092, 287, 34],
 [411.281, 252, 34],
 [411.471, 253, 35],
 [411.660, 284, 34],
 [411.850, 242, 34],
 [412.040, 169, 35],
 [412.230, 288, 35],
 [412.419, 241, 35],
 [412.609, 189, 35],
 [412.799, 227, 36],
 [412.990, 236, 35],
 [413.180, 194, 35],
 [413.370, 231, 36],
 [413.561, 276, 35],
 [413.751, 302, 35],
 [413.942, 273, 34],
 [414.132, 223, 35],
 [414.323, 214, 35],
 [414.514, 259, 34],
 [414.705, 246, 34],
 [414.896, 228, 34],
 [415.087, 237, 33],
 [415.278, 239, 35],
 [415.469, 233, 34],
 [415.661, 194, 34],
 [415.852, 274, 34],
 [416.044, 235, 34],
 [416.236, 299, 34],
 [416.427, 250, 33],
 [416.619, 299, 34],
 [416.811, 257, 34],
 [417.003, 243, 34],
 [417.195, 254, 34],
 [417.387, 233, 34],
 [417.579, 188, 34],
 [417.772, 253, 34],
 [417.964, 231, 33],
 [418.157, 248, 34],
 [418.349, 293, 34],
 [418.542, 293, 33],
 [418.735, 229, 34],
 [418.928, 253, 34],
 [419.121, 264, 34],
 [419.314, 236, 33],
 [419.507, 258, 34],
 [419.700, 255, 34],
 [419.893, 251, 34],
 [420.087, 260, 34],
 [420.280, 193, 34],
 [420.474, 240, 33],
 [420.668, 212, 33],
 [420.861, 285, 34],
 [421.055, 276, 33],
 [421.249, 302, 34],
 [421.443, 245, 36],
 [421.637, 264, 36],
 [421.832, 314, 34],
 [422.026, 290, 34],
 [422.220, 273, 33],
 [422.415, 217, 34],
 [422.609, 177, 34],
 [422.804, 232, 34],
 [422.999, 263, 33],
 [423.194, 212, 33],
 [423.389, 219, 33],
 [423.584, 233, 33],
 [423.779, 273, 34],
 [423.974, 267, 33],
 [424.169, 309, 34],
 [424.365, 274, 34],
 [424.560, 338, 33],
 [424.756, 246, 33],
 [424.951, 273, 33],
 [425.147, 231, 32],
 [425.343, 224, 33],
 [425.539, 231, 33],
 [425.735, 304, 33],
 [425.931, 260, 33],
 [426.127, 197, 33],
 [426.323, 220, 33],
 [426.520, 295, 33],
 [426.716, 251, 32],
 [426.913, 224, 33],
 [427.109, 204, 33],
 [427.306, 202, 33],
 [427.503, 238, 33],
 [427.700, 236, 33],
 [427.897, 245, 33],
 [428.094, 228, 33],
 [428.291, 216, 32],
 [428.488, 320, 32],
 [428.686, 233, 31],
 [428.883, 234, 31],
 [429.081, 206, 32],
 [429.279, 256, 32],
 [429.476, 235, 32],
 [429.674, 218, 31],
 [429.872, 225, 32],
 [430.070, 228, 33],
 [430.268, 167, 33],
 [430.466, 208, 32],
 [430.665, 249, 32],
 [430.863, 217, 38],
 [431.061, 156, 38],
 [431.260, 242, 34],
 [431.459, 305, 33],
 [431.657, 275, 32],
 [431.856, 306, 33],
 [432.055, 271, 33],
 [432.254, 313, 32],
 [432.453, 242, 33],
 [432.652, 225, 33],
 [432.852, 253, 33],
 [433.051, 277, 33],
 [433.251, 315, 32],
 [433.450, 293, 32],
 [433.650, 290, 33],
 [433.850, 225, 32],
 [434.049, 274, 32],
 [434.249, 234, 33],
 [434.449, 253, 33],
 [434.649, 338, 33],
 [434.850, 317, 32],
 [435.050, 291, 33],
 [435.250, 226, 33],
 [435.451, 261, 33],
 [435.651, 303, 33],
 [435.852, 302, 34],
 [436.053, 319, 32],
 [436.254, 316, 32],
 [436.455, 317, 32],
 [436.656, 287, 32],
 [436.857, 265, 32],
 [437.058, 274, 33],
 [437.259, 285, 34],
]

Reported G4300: 0.25 nm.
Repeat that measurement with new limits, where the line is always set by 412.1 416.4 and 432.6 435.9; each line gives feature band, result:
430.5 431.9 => 0.13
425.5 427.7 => 0.20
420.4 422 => -0.09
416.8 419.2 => 0.00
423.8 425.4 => -0.08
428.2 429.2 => 0.09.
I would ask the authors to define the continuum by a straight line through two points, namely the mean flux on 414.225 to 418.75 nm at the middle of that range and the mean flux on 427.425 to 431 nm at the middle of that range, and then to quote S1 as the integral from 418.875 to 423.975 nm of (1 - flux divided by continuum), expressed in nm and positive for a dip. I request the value -0.20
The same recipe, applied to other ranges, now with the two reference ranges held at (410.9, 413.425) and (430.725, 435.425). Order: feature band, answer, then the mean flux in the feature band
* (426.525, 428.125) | 0.16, 232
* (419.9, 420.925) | 0.05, 238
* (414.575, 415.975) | 0.03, 236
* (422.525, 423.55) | 0.12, 222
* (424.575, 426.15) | 0.02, 253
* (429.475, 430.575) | 0.21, 212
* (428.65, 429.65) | 0.11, 232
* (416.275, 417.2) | -0.08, 264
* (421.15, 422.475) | -0.12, 274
